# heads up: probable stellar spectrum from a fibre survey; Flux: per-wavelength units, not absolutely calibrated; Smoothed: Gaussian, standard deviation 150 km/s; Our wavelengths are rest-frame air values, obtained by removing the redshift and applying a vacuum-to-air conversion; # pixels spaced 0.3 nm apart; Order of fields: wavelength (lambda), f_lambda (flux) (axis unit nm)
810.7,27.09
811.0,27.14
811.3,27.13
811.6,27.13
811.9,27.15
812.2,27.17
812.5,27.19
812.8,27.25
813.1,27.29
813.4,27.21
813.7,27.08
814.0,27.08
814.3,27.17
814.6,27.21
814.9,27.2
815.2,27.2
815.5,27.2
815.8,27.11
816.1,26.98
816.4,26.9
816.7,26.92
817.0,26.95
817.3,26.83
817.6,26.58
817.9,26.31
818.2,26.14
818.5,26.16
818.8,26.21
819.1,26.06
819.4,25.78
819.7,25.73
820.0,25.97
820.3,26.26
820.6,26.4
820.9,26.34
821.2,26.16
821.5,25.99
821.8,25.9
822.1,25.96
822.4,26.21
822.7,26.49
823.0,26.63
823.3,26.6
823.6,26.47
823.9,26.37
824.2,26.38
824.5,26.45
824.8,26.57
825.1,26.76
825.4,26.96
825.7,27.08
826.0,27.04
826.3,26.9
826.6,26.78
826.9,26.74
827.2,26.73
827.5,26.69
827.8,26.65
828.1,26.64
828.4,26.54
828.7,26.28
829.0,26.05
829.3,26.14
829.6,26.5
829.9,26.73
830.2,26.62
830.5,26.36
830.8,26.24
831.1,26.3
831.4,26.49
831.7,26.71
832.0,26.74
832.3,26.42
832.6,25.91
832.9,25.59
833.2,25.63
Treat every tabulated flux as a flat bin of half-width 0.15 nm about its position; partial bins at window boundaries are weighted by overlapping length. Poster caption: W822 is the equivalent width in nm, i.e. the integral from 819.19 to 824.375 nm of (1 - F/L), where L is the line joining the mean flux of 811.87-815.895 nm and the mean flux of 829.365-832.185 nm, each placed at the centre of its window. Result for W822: 0.126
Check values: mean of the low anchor 27.2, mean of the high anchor 26.5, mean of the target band 26.2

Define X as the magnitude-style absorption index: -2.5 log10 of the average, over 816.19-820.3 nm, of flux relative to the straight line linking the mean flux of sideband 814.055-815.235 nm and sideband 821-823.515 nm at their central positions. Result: 0.02 mag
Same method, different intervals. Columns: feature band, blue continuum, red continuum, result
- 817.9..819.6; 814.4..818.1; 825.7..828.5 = 0.03 mag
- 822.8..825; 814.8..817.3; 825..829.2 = 0.01 mag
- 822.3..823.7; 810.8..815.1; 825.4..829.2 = 0.01 mag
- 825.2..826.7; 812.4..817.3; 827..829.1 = -0.01 mag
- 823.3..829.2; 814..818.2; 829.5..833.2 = 0.00 mag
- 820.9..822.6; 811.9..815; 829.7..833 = 0.03 mag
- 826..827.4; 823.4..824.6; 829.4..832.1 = -0.01 mag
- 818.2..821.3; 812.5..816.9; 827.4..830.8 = 0.03 mag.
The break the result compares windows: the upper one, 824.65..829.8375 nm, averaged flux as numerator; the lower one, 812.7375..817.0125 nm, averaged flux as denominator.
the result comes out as 1.0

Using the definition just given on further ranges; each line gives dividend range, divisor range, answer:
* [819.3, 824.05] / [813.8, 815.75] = 0.96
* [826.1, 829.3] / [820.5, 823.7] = 1.01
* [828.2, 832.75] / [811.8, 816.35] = 0.97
